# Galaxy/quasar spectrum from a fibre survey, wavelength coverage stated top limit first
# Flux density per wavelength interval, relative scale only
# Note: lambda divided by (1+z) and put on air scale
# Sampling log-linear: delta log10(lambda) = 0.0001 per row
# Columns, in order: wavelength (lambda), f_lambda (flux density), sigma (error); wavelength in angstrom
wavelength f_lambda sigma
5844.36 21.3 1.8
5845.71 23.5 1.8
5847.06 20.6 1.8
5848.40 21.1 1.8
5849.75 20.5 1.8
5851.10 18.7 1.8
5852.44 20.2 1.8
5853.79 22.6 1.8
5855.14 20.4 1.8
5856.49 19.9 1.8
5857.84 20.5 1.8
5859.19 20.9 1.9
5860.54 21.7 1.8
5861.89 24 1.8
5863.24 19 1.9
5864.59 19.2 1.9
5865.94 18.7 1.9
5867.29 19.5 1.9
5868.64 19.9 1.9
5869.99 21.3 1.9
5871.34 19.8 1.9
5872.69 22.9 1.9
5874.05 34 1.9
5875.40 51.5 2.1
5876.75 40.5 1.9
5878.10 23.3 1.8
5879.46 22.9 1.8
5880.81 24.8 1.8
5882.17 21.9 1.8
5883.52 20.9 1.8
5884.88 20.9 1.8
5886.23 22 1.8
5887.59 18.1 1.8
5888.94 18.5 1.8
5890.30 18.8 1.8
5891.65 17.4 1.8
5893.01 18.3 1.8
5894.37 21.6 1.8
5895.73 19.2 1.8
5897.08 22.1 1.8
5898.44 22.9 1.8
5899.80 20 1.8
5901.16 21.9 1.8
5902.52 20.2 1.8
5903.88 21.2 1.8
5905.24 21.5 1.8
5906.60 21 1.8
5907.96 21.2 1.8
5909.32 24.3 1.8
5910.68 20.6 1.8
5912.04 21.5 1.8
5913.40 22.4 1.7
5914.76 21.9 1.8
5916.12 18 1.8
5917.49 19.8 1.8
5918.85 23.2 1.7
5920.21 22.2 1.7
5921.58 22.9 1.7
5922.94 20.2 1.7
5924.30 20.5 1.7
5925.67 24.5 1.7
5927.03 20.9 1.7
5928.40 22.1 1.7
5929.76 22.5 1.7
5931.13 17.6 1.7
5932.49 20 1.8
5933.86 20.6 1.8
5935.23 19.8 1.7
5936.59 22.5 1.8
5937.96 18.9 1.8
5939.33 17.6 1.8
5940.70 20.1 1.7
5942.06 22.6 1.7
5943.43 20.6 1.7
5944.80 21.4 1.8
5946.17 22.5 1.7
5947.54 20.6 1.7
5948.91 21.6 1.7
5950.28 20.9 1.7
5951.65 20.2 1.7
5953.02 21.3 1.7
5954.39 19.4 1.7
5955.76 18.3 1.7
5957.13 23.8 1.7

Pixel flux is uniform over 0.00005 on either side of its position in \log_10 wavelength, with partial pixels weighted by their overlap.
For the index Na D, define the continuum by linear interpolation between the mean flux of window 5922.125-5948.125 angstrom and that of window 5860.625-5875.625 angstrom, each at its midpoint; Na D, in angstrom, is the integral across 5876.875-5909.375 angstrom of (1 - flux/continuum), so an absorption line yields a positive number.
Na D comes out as 1.8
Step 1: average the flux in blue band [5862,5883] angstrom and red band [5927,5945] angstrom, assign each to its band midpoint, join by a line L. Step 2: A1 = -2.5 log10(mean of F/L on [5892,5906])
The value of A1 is 0.12 mag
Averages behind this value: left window 25.2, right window 20.5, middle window 20.8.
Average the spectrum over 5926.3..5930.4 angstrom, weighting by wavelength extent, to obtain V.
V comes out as 21.9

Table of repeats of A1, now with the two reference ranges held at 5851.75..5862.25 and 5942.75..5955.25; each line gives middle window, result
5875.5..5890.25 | -0.15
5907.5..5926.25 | -0.03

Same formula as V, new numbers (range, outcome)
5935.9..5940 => 19.7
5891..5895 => 19.1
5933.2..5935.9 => 20.2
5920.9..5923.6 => 21.6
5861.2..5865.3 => 20.7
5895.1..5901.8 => 21.2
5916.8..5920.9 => 21.7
